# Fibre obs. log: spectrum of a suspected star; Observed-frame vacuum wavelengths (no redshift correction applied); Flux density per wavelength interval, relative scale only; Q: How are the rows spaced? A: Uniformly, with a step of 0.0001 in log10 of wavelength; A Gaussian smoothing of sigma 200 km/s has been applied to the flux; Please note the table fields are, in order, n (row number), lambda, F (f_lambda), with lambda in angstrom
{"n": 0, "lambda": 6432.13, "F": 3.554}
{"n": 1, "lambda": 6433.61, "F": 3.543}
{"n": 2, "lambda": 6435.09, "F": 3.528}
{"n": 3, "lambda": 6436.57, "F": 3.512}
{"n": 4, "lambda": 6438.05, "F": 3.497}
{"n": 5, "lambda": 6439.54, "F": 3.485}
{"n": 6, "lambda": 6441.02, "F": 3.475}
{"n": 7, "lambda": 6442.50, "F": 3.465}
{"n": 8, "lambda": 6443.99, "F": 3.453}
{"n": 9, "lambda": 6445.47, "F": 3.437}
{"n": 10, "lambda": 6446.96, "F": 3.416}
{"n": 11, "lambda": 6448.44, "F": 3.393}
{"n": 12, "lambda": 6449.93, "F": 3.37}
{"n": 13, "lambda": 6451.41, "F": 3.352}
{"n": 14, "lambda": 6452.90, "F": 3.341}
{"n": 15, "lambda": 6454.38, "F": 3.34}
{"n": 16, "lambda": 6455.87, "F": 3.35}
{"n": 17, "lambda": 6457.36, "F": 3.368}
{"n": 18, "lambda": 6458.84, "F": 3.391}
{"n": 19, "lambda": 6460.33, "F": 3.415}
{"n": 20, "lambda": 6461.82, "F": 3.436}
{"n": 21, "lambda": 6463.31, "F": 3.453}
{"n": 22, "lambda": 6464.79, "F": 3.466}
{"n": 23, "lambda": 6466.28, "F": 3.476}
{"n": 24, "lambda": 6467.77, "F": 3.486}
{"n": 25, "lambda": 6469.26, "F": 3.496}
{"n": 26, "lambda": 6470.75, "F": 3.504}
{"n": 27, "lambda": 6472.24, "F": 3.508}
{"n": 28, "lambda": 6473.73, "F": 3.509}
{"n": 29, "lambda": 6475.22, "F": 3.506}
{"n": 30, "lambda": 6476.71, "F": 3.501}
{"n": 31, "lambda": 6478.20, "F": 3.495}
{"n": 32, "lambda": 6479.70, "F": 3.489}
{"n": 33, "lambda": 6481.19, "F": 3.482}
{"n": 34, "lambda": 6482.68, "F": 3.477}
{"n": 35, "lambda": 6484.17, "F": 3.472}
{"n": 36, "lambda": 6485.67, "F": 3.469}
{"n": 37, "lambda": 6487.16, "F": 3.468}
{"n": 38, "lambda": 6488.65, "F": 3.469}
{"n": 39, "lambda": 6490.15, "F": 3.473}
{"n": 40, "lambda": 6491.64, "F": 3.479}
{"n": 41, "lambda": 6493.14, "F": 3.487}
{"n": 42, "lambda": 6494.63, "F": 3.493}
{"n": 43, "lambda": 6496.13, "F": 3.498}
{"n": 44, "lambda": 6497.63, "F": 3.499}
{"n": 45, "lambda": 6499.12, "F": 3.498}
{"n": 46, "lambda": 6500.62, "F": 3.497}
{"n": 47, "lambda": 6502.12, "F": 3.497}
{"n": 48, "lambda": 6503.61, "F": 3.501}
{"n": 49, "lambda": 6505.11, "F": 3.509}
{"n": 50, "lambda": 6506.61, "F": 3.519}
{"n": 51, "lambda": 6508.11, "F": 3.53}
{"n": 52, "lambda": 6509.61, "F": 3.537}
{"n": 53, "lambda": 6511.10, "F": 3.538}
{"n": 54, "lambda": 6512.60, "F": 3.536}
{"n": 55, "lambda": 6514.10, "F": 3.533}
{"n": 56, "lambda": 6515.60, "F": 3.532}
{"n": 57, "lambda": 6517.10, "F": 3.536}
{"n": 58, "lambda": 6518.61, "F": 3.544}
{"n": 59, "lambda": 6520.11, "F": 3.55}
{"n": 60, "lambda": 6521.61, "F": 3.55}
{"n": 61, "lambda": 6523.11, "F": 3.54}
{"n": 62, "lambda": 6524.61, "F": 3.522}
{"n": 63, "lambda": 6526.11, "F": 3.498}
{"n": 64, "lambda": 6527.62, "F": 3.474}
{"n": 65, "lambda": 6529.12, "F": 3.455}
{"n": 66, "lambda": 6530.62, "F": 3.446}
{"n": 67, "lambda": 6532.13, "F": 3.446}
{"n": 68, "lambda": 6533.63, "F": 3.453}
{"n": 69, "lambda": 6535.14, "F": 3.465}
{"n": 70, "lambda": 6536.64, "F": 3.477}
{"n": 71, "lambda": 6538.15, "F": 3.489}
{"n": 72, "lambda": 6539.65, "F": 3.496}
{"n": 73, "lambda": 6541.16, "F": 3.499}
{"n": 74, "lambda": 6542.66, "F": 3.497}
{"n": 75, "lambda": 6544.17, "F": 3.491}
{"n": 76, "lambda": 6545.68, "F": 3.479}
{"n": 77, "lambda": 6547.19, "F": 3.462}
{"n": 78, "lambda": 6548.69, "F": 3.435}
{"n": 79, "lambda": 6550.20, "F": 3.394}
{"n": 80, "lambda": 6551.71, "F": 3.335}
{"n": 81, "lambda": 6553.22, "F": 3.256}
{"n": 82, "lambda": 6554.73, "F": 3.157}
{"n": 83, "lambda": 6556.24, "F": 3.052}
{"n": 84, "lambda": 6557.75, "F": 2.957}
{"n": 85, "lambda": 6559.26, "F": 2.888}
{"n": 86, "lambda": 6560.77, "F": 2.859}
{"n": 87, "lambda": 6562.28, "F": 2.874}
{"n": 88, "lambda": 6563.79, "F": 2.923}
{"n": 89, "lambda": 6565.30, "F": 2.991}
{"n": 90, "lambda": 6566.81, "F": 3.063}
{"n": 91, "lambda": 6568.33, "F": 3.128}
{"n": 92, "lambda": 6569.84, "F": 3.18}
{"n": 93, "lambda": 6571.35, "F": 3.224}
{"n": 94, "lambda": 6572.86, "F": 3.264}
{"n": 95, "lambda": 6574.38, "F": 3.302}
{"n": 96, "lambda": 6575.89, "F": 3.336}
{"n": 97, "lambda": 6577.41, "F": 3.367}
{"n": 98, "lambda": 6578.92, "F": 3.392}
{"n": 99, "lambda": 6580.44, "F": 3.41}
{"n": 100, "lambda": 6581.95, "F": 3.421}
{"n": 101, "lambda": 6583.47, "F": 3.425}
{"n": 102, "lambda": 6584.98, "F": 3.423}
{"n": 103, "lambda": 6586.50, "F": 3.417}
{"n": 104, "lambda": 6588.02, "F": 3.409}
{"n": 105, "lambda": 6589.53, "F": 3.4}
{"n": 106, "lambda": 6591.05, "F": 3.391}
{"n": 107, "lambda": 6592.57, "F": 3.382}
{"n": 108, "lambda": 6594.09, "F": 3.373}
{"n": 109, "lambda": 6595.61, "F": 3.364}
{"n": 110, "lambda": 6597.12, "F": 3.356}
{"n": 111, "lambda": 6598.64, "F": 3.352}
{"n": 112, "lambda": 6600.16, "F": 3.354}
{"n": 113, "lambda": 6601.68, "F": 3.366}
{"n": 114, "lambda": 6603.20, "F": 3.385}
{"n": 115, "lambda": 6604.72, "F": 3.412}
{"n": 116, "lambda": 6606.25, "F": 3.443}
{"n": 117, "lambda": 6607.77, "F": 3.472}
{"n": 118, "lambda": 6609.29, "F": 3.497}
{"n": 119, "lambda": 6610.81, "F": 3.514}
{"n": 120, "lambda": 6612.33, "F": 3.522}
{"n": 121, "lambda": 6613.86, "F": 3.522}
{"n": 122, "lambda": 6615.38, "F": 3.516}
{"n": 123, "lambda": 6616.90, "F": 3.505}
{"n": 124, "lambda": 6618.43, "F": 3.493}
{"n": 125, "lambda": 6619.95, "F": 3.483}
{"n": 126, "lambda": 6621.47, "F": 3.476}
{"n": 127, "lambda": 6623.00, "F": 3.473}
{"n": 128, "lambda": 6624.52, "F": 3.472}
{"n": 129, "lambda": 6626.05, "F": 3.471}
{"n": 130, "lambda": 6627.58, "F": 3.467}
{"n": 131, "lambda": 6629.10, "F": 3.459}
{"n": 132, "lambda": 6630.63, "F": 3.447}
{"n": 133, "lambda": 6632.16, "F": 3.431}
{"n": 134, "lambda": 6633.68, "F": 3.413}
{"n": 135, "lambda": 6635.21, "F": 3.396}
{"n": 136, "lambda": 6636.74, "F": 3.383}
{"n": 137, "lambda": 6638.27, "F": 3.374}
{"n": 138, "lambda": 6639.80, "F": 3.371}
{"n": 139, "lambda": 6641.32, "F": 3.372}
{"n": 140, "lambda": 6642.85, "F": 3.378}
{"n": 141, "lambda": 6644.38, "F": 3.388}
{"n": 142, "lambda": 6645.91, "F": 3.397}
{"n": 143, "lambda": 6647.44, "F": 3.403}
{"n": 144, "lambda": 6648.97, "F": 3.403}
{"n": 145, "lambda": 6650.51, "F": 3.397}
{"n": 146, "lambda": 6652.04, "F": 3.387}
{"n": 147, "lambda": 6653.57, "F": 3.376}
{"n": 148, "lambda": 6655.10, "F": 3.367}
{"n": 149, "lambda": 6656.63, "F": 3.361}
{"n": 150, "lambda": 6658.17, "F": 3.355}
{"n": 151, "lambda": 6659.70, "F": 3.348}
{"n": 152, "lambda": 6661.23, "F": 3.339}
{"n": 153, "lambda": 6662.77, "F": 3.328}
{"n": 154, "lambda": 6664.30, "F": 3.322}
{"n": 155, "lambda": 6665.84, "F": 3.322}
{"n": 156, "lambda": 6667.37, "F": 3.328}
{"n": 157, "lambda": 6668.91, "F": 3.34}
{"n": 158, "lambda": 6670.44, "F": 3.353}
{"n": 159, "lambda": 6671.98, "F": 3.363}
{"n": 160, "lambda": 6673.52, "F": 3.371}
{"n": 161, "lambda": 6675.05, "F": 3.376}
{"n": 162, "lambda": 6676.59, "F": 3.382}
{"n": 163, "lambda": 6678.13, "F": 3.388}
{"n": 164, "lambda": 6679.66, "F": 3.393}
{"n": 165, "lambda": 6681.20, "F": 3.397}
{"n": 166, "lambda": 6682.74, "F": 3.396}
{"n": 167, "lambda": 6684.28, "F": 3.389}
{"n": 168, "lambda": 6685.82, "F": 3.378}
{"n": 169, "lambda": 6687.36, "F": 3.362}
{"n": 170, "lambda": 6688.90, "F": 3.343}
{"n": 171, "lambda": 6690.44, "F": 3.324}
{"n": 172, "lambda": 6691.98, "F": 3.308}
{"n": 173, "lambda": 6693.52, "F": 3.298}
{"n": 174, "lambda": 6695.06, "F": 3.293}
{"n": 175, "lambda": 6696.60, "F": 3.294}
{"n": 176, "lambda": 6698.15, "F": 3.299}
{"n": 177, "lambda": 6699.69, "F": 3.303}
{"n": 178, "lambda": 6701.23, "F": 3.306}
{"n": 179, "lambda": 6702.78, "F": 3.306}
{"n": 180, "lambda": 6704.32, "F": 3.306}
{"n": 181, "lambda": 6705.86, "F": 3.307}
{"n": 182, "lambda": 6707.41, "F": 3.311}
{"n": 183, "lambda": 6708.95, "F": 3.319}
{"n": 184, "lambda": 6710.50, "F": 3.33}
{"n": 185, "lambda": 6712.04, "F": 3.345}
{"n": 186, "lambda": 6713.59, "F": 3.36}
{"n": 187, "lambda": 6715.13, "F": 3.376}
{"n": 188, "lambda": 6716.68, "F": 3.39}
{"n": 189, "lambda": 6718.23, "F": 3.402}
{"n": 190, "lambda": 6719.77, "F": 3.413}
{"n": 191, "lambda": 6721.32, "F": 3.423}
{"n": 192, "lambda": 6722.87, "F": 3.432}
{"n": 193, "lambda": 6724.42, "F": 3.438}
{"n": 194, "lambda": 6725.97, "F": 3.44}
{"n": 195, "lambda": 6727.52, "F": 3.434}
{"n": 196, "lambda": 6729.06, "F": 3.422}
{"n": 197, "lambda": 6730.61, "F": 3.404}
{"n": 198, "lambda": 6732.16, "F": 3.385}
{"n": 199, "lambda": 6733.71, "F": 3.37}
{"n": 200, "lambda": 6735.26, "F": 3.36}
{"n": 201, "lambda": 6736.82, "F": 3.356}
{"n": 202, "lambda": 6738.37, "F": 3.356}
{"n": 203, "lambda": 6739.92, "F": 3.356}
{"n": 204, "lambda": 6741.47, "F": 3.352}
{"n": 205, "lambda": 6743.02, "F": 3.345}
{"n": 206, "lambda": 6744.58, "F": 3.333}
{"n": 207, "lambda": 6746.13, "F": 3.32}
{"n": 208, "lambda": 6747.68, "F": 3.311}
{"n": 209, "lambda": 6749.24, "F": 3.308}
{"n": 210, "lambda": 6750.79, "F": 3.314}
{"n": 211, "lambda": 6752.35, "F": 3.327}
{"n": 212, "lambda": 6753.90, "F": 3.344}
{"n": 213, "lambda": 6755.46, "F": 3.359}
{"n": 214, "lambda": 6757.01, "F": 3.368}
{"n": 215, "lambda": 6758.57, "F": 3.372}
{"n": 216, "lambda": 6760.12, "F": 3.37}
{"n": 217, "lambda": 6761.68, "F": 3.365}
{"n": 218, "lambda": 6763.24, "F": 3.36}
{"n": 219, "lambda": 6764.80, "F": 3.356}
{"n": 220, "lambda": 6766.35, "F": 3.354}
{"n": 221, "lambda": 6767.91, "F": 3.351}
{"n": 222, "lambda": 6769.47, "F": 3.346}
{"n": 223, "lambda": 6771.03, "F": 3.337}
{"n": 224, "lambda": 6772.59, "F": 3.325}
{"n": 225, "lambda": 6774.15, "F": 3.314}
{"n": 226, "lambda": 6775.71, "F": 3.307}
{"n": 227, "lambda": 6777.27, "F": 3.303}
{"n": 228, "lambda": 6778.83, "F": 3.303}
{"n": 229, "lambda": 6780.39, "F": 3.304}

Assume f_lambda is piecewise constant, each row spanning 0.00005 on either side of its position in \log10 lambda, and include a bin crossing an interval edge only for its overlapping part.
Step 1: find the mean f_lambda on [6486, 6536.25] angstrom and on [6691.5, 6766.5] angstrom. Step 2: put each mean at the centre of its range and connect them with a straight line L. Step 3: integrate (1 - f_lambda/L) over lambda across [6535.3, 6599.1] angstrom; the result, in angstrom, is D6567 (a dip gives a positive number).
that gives 3.1 angstrom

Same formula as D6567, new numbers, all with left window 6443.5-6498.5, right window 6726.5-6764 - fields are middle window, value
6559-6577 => 1.7 angstrom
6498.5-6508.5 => -0.2 angstrom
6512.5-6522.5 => -0.3 angstrom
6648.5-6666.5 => 0.2 angstrom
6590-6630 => -0.4 angstrom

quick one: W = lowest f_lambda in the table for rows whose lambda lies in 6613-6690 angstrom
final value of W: 3.322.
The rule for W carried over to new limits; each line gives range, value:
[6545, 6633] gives 2.859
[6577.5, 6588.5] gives 3.392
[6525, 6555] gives 3.157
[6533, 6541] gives 3.453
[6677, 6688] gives 3.362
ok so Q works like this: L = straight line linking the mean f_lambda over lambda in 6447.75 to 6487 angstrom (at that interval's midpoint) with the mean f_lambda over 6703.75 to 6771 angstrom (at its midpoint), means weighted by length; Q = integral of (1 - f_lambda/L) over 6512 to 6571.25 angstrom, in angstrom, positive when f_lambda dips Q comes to 1.38 angstrom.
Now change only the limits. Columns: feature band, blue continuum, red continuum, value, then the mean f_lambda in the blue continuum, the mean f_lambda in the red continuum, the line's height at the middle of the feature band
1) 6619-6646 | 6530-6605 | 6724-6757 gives -0.8 angstrom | 3.31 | 3.36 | 3.33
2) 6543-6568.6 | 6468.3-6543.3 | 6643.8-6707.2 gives 2.1 angstrom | 3.5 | 3.35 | 3.46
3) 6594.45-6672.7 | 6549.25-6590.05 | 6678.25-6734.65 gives -2.9 angstrom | 3.22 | 3.36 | 3.28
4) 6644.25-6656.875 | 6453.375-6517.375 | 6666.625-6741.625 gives 0.0 angstrom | 3.48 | 3.36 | 3.39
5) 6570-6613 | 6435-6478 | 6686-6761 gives 0.1 angstrom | 3.45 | 3.35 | 3.4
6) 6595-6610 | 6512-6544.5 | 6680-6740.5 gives 0.2 angstrom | 3.5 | 3.36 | 3.44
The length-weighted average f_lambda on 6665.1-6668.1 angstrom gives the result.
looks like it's 3.33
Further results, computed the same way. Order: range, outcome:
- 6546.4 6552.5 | 3.41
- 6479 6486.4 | 3.48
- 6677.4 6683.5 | 3.4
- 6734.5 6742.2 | 3.35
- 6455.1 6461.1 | 3.38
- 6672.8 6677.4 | 3.38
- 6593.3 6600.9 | 3.36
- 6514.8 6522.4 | 3.54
